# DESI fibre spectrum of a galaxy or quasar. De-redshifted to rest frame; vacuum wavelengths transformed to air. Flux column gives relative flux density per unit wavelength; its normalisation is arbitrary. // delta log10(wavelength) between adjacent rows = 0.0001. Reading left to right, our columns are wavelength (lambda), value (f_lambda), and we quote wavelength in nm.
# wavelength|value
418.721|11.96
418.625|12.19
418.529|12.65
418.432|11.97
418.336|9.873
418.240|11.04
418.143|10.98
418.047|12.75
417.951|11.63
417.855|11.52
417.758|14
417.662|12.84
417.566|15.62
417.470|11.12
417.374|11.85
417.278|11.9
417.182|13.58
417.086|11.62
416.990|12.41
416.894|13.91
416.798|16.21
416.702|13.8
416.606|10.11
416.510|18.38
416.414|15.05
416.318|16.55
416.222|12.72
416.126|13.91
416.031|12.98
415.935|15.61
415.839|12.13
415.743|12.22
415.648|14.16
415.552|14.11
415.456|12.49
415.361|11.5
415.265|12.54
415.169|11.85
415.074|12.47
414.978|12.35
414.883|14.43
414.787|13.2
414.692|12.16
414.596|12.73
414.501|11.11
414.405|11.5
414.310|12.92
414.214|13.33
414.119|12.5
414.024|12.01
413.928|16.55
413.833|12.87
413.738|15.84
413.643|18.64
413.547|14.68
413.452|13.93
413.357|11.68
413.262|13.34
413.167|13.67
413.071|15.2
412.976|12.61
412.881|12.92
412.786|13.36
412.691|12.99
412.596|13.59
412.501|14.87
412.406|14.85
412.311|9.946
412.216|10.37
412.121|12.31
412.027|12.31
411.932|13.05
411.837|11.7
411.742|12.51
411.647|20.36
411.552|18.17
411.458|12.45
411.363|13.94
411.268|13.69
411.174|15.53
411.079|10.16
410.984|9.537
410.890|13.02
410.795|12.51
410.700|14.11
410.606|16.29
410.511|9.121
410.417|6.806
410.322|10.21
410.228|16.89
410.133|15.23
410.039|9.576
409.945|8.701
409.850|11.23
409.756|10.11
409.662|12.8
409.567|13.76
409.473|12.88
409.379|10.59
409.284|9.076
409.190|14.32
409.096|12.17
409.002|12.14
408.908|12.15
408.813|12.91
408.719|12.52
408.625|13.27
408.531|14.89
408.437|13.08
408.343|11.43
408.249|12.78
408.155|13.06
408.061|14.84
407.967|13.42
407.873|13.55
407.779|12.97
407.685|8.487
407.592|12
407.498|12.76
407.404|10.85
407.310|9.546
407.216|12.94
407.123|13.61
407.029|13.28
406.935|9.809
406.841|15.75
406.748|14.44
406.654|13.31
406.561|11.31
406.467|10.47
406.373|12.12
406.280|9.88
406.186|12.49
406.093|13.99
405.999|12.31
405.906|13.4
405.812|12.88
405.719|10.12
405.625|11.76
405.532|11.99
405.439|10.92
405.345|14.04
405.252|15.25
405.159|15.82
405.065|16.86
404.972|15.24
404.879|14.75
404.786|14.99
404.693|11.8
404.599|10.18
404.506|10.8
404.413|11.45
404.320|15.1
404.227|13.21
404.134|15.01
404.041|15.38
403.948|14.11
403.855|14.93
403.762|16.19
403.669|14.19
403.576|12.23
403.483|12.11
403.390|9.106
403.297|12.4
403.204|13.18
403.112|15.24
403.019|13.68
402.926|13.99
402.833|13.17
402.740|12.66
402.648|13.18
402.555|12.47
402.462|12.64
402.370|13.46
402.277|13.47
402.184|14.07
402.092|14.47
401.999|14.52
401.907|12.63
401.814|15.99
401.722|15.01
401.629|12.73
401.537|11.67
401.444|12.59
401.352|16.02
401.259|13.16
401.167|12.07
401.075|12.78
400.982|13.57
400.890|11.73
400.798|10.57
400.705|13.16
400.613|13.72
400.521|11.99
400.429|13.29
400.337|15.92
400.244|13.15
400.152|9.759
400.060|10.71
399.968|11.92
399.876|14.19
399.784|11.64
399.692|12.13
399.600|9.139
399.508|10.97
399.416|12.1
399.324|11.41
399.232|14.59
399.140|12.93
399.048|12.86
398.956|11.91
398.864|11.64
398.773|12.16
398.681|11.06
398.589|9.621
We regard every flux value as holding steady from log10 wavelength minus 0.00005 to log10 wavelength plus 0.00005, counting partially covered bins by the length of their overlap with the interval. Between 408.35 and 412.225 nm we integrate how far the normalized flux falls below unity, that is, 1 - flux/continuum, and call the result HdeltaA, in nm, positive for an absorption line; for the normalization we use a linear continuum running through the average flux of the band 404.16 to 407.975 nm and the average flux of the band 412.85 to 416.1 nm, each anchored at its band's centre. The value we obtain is 0.12 nm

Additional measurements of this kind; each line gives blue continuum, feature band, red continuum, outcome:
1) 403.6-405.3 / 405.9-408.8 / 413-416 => 0.29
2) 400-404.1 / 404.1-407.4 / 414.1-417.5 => 0.09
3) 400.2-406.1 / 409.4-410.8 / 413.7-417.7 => 0.14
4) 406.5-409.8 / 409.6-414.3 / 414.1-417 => -0.08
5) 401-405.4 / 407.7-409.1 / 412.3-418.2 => 0.06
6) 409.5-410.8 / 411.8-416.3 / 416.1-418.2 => -0.18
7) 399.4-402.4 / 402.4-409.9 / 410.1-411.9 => 0.14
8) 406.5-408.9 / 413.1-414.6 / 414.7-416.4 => -0.06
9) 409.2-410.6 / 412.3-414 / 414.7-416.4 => -0.21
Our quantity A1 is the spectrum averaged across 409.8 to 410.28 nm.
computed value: 12.3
